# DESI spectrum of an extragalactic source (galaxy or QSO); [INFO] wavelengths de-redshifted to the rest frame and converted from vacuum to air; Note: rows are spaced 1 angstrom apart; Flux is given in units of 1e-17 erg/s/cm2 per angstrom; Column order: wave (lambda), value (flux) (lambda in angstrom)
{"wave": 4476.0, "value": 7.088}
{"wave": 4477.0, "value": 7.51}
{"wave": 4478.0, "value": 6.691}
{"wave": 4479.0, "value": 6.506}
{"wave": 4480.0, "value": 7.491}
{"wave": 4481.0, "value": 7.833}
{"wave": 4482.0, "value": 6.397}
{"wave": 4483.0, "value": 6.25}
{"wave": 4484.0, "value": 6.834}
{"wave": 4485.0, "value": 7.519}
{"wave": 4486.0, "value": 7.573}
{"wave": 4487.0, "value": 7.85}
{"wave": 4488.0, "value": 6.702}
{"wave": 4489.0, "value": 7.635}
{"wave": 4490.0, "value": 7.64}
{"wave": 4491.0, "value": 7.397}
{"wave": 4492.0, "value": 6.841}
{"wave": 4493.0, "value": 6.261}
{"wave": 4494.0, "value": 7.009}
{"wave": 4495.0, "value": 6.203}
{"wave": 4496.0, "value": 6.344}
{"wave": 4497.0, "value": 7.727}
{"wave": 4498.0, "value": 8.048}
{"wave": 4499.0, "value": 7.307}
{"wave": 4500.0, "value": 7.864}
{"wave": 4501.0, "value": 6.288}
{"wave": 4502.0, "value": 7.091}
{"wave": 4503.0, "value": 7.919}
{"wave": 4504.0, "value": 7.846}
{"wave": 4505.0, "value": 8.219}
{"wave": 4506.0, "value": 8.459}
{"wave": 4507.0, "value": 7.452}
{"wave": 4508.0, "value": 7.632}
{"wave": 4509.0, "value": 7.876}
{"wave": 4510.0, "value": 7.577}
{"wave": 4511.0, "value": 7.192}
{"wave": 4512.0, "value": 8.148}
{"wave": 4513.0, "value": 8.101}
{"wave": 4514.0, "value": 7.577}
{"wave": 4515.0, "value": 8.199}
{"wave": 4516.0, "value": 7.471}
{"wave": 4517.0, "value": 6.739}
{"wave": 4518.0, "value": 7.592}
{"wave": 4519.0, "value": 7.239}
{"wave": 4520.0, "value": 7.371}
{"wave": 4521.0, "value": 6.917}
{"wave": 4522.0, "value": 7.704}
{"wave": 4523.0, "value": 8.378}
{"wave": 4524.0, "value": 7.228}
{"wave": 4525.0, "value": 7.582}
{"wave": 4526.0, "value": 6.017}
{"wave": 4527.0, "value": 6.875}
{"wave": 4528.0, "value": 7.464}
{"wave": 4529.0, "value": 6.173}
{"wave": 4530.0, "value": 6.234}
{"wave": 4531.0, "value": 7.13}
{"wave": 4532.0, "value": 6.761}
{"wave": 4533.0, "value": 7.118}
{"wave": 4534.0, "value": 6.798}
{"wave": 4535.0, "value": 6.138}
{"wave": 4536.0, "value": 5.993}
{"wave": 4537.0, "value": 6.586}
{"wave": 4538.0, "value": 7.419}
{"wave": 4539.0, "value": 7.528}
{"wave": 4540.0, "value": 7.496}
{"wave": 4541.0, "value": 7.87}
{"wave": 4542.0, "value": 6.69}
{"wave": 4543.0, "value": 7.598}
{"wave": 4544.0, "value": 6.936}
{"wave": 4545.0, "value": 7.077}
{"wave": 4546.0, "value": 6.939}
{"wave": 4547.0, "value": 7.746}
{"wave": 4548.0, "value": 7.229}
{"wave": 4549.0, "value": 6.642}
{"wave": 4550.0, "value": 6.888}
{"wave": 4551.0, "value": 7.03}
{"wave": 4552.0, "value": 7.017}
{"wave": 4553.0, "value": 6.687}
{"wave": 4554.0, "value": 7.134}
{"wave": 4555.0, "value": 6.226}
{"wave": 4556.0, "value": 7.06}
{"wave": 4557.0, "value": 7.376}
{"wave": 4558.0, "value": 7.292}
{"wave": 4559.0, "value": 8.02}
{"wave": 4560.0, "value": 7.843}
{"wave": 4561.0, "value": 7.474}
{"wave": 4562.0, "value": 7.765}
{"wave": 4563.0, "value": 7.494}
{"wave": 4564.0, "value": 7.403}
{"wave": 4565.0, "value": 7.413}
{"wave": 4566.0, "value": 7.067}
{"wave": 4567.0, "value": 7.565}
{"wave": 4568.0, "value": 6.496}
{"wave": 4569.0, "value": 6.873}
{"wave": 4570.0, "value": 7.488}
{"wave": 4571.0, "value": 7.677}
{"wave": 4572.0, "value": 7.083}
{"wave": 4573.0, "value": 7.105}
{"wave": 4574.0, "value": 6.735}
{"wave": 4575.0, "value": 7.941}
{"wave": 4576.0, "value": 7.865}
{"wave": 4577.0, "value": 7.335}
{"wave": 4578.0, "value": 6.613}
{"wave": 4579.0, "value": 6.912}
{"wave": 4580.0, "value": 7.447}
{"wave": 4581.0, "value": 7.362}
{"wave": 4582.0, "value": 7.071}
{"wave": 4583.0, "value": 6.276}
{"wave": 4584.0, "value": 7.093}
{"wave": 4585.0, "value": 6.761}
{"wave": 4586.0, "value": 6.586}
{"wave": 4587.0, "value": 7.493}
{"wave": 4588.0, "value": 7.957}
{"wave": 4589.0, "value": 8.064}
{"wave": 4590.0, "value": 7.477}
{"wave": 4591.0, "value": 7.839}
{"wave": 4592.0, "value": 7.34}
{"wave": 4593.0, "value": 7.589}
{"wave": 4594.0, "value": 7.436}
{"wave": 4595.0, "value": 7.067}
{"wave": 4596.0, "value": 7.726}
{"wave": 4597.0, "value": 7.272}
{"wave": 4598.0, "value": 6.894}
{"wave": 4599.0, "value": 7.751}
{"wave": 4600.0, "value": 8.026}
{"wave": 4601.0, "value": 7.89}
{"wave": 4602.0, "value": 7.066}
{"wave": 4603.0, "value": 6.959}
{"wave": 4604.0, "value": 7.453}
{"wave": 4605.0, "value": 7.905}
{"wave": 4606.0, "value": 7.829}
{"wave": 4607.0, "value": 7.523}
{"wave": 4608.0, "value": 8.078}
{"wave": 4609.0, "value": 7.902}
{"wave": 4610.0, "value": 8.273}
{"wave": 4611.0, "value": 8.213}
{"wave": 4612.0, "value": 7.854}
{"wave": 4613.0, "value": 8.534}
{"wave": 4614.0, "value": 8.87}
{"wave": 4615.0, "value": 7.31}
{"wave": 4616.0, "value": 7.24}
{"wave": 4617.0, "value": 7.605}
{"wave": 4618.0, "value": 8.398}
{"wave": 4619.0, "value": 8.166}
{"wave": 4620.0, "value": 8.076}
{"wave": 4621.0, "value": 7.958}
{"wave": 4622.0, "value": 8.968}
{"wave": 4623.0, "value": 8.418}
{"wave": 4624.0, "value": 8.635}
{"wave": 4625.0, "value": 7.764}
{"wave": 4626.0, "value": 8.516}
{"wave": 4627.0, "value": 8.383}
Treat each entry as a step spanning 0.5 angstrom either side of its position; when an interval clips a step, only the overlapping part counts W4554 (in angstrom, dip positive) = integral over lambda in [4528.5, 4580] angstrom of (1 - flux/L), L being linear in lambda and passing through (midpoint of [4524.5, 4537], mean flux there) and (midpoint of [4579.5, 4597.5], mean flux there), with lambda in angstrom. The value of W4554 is -1.29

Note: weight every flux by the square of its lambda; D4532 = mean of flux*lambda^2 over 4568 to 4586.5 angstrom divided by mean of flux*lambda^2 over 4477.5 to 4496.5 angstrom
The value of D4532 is 1.06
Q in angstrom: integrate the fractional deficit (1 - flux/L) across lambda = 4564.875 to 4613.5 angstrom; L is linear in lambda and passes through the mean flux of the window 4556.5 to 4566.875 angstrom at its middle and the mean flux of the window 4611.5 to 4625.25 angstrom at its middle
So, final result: 2.4 angstrom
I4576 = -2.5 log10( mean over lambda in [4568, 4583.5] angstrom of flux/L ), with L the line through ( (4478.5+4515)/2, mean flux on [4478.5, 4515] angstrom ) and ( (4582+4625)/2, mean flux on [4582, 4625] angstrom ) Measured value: 0.07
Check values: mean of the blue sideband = 7.36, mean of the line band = 7.16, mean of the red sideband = 7.7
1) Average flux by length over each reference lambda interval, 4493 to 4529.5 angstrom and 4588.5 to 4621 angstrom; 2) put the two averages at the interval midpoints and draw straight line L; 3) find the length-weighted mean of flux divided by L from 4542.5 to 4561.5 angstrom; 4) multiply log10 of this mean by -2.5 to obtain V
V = 0.06 mag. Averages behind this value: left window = 7.4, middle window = 7.17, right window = 7.74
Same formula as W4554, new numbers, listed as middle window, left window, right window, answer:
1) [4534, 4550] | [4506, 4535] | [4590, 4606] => 0.7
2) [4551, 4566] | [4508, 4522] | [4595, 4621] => 0.7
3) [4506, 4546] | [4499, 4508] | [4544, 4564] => 1.1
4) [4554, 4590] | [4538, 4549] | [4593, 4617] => 1.0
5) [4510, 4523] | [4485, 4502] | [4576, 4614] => -0.5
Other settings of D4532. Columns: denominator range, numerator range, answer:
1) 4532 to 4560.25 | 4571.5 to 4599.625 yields 1.05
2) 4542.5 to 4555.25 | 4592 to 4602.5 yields 1.09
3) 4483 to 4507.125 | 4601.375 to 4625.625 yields 1.15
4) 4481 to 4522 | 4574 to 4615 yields 1.06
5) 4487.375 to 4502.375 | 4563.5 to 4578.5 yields 1.06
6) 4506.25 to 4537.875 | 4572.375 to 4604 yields 1.05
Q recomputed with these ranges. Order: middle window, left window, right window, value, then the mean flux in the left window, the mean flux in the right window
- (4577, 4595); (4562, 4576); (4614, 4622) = 0.7 angstrom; 7.3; 7.96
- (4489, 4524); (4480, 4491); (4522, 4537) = -2.0 angstrom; 7.24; 6.87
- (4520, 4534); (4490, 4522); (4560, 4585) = 0.6 angstrom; 7.42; 7.23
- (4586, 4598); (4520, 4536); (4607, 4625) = 0.5 angstrom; 6.95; 8.12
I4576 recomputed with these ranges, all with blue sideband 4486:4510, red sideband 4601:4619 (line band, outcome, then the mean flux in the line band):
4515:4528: 0.03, 7.3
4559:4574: 0.05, 7.34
